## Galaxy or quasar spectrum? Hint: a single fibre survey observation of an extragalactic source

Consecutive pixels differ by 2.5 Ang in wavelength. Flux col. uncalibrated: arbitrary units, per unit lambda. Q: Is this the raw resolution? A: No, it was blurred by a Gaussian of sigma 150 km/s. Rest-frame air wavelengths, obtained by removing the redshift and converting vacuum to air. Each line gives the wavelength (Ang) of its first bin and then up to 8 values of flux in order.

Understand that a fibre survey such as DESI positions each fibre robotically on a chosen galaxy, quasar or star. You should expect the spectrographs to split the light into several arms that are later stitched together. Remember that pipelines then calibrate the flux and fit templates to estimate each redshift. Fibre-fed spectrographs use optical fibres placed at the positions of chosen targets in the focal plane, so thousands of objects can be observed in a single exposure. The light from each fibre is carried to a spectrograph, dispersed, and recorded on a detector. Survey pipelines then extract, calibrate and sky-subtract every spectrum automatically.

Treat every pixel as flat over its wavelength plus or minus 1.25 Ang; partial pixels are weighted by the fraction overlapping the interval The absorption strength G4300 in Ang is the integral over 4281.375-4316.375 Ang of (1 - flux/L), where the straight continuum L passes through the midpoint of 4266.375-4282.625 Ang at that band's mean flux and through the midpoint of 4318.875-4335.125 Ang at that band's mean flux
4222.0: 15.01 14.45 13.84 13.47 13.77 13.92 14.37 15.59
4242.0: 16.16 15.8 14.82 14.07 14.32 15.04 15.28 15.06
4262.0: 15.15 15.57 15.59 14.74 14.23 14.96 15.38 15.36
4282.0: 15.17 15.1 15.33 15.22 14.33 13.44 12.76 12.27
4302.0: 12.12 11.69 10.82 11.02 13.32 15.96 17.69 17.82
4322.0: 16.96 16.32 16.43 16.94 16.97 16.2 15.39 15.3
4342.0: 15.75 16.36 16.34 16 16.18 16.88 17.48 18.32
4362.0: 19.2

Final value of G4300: 5.1 Ang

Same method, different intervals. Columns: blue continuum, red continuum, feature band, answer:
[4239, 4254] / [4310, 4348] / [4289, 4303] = 2.18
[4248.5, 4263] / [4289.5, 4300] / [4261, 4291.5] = -2.17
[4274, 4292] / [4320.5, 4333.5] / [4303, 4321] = 2.41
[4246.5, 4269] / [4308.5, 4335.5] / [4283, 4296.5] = 0.79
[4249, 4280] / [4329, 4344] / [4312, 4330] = -0.90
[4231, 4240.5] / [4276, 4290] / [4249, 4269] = -0.28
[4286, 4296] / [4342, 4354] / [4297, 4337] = 1.41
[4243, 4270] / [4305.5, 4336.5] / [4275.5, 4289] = -0.02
